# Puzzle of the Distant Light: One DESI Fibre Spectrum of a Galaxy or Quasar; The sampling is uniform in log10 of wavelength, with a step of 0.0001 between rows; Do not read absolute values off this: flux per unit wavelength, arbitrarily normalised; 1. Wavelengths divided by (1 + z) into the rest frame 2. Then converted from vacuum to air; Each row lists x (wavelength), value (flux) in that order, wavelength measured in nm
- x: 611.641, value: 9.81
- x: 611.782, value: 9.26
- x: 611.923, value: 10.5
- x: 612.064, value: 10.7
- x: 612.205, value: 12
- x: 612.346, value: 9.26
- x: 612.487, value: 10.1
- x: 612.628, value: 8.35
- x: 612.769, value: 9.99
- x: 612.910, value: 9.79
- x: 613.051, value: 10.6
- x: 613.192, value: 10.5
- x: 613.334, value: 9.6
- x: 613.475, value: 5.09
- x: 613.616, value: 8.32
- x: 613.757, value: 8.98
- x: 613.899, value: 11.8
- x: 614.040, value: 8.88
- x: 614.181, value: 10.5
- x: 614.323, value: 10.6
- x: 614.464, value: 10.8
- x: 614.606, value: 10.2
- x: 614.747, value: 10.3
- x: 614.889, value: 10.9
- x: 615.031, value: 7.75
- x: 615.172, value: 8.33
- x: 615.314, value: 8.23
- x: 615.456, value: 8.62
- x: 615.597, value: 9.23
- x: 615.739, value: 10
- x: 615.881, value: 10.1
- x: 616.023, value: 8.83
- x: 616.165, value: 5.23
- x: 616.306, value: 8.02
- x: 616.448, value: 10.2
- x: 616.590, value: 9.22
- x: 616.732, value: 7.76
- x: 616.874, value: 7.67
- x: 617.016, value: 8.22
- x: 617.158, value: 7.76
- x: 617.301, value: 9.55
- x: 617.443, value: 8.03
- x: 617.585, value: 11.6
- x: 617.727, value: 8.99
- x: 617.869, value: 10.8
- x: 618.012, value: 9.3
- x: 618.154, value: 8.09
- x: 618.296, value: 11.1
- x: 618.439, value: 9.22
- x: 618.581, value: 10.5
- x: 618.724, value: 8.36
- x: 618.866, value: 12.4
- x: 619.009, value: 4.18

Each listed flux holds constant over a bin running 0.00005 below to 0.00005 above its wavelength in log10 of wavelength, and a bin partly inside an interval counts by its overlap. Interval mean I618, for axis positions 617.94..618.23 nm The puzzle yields 8.74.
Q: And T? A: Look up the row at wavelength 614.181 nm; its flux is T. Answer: 10.5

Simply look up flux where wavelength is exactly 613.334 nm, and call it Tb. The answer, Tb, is 9.6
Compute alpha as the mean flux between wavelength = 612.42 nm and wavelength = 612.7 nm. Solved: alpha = 9.22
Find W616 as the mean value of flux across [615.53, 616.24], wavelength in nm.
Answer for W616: 8.67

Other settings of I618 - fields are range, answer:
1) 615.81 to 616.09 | 9.46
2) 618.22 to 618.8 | 9.8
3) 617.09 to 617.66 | 9.24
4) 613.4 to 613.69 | 6.8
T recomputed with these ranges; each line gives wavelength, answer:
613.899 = 11.8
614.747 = 10.3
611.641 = 9.81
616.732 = 7.76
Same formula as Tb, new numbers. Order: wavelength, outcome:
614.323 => 10.6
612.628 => 8.35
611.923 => 10.5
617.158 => 7.76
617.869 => 10.8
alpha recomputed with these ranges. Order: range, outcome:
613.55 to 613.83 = 8.66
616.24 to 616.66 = 9.16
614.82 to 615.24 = 8.99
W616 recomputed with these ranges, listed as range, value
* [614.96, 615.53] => 8.25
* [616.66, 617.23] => 7.85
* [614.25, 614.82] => 10.5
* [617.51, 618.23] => 9.76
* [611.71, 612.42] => 10.3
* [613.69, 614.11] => 9.89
